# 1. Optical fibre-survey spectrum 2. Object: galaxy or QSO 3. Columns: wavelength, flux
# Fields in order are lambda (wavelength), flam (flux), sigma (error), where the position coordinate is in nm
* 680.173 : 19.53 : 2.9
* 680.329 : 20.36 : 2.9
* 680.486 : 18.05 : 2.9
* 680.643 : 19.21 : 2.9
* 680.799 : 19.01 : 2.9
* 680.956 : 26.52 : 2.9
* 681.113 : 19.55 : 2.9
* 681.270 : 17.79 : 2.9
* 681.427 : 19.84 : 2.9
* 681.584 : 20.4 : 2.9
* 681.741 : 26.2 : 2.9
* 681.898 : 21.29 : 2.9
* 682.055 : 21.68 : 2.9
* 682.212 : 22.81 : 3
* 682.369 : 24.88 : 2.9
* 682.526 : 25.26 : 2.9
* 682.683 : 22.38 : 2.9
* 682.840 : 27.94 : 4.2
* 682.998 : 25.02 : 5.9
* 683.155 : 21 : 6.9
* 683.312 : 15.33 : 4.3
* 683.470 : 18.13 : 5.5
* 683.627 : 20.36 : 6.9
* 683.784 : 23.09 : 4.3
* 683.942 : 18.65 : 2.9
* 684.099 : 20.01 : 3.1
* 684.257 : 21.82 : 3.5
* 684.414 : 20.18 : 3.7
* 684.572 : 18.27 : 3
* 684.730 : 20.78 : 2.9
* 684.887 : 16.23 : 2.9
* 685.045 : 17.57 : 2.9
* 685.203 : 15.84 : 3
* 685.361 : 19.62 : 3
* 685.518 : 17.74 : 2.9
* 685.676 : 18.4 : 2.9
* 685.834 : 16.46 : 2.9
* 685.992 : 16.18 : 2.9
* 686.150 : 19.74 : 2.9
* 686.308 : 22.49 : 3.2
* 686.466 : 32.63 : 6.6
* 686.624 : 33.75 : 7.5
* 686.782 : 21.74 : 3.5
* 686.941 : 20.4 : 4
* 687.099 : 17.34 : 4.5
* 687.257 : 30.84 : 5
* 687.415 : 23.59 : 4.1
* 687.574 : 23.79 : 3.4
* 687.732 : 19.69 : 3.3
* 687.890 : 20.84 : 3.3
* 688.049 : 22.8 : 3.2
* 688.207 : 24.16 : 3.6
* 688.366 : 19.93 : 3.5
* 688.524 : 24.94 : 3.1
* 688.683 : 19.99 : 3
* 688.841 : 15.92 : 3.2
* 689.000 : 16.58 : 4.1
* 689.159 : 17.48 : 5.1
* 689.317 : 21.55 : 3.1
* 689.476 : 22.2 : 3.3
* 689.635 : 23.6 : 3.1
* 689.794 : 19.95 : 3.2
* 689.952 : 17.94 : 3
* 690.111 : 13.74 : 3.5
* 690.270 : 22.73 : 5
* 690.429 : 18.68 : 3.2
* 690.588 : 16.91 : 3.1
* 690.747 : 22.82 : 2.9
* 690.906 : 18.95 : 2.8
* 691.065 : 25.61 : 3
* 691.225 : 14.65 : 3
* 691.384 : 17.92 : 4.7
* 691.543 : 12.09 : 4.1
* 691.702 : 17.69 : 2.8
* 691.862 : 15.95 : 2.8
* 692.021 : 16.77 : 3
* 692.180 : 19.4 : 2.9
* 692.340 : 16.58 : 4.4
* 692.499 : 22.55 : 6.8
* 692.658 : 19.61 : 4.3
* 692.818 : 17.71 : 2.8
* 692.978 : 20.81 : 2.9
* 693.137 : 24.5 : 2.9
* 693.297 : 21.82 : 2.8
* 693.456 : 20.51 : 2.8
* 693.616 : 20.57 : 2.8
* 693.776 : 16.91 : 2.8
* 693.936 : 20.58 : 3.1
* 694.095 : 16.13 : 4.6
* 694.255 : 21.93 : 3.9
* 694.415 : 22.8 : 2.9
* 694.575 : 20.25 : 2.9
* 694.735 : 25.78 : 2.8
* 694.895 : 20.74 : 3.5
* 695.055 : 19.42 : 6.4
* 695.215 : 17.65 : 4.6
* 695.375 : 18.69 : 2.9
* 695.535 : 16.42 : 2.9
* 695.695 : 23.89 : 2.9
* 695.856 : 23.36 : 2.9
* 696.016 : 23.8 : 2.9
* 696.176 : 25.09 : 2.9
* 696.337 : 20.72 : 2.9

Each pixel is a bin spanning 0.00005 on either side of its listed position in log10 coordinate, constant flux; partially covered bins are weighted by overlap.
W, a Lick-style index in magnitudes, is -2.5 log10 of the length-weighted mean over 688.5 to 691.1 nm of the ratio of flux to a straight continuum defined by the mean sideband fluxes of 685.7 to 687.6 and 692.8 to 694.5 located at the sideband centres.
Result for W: 0.11 mag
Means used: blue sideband 23.1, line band 19.8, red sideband 20.5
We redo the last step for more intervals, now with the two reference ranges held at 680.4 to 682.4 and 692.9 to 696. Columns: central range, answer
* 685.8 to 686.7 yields -0.14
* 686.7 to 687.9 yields -0.07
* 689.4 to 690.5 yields 0.06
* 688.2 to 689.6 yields 0.04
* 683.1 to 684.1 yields 0.09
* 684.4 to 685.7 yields 0.16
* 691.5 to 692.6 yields 0.19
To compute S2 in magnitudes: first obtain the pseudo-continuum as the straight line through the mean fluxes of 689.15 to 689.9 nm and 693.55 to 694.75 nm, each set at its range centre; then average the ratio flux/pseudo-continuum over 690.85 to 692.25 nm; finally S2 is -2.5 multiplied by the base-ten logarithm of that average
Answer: 0.181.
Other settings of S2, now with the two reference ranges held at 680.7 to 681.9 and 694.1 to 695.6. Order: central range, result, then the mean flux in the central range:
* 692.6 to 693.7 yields -0.022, 20.8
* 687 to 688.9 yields -0.064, 22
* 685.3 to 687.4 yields -0.065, 22.2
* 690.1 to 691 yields 0.059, 19.5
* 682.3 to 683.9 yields -0.054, 22.2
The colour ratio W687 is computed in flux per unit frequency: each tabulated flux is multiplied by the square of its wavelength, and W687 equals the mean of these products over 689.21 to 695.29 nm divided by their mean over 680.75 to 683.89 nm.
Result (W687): 0.9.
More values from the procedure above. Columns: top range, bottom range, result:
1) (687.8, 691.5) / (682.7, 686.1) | 1.04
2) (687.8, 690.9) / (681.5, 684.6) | 0.94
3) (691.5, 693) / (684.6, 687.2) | 0.89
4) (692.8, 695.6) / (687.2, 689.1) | 0.95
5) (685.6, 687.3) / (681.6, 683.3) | 0.98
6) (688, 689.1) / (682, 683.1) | 0.86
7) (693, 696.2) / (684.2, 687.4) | 1.03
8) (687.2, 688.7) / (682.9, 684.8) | 1.15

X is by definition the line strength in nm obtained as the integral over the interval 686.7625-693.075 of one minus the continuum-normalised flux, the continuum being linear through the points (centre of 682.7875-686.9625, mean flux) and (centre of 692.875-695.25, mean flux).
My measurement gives 0.24 nm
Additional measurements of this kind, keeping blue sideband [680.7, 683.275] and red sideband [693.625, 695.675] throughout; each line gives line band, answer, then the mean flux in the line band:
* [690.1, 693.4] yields 0.23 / 19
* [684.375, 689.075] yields 0.12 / 21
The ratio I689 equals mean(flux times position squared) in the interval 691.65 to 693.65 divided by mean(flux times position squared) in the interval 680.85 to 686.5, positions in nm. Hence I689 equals 0.97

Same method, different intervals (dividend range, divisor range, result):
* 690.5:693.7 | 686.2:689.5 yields 0.86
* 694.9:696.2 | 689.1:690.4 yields 1.07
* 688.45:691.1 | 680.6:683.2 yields 0.91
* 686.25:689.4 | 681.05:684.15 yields 1.06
